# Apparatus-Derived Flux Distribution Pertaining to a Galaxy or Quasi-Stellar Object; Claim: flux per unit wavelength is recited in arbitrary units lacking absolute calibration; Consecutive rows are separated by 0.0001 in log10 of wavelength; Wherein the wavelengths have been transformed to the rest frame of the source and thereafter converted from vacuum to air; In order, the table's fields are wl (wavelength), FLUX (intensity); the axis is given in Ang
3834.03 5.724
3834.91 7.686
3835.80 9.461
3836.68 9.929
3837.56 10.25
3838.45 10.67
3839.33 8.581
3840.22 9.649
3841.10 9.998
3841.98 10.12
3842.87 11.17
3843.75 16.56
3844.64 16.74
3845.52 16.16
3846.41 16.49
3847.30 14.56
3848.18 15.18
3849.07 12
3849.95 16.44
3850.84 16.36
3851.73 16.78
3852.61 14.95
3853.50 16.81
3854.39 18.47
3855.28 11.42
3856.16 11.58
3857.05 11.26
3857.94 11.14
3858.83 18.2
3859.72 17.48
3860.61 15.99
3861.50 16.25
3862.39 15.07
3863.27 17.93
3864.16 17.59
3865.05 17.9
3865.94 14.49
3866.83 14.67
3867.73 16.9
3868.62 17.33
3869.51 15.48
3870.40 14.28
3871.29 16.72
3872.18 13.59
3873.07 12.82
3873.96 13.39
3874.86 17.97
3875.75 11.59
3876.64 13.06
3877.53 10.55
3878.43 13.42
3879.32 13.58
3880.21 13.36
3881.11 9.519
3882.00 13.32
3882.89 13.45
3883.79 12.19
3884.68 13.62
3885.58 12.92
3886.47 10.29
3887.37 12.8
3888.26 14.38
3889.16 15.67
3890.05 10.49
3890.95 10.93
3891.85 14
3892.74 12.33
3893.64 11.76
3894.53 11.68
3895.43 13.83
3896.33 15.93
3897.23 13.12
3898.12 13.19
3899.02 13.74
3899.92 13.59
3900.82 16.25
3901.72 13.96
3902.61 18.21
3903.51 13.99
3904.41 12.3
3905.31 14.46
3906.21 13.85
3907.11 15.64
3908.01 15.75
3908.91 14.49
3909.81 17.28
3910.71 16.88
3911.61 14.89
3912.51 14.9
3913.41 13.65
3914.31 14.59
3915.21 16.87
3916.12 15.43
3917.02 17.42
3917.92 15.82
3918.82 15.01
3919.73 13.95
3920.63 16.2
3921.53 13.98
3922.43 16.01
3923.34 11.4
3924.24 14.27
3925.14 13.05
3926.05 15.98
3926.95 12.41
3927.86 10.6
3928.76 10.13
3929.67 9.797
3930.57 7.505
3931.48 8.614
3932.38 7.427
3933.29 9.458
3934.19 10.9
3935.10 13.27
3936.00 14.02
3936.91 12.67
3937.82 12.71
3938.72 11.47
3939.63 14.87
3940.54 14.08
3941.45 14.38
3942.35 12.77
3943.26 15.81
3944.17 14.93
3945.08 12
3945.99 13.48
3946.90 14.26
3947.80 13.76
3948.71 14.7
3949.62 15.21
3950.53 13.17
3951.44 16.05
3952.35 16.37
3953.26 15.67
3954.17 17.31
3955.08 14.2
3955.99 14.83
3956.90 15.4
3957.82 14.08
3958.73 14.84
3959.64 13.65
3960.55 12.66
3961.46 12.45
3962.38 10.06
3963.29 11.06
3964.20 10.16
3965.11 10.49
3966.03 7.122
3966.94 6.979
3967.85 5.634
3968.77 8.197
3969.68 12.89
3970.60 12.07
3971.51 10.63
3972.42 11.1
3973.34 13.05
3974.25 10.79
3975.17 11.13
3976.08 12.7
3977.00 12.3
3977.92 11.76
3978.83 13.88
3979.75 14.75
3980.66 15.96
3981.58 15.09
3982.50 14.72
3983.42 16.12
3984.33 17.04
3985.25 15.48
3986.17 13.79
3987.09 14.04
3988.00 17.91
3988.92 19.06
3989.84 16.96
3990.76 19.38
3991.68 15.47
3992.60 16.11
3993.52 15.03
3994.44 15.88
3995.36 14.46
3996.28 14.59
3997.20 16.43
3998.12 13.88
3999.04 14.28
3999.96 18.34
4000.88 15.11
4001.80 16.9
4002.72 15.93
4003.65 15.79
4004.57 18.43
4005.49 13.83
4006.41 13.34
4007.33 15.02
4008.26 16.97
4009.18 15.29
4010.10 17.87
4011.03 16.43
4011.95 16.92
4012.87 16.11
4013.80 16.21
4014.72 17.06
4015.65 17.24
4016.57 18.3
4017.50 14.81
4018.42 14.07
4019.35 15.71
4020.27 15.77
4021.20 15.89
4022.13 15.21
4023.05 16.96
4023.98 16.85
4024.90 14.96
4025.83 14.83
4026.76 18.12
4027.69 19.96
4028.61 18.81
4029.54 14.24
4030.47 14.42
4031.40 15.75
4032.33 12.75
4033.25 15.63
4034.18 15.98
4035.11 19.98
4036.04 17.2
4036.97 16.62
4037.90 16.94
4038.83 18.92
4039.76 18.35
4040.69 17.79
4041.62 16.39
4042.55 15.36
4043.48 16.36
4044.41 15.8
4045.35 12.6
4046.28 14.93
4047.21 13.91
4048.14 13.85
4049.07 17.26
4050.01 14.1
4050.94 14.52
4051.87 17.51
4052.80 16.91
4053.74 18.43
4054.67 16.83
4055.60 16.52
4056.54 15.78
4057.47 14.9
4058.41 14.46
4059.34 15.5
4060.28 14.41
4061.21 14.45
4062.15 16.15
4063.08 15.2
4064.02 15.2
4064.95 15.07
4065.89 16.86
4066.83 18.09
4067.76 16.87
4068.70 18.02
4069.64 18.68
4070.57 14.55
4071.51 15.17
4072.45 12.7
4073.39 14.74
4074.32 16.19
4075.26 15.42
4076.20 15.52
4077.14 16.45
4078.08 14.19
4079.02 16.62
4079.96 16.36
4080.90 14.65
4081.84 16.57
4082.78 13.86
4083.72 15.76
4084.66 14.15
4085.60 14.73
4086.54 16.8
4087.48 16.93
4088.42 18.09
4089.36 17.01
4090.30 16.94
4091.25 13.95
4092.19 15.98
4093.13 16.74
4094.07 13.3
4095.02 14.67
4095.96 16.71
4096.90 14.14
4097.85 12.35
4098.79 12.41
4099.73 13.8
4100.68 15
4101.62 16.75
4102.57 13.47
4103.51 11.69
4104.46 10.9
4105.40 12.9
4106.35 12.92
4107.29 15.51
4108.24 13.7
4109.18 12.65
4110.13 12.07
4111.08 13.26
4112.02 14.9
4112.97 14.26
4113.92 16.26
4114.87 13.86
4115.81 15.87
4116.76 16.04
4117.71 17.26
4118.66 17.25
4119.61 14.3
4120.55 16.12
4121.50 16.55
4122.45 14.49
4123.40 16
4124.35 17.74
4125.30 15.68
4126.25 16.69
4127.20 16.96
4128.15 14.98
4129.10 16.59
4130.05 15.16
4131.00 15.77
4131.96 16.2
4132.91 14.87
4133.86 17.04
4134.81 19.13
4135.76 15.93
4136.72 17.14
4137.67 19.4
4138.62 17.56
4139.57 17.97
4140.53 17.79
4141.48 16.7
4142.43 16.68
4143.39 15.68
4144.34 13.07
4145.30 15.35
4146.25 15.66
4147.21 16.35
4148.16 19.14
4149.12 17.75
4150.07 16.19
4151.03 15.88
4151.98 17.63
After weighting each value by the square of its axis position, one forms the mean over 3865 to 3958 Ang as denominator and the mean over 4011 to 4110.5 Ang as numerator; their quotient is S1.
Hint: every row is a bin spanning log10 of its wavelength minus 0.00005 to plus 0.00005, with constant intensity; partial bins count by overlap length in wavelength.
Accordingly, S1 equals 1.22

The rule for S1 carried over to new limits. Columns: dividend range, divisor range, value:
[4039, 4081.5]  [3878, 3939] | 1.27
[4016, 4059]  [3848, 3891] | 1.22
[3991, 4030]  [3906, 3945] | 1.23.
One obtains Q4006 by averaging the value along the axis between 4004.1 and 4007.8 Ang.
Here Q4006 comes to 15.2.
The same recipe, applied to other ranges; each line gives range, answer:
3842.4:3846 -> 15.1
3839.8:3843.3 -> 10.2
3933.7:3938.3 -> 12.7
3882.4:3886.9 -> 12.5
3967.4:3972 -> 9.9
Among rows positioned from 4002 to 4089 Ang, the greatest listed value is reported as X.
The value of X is 19.98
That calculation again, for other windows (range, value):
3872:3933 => 18.21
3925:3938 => 15.98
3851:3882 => 18.47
